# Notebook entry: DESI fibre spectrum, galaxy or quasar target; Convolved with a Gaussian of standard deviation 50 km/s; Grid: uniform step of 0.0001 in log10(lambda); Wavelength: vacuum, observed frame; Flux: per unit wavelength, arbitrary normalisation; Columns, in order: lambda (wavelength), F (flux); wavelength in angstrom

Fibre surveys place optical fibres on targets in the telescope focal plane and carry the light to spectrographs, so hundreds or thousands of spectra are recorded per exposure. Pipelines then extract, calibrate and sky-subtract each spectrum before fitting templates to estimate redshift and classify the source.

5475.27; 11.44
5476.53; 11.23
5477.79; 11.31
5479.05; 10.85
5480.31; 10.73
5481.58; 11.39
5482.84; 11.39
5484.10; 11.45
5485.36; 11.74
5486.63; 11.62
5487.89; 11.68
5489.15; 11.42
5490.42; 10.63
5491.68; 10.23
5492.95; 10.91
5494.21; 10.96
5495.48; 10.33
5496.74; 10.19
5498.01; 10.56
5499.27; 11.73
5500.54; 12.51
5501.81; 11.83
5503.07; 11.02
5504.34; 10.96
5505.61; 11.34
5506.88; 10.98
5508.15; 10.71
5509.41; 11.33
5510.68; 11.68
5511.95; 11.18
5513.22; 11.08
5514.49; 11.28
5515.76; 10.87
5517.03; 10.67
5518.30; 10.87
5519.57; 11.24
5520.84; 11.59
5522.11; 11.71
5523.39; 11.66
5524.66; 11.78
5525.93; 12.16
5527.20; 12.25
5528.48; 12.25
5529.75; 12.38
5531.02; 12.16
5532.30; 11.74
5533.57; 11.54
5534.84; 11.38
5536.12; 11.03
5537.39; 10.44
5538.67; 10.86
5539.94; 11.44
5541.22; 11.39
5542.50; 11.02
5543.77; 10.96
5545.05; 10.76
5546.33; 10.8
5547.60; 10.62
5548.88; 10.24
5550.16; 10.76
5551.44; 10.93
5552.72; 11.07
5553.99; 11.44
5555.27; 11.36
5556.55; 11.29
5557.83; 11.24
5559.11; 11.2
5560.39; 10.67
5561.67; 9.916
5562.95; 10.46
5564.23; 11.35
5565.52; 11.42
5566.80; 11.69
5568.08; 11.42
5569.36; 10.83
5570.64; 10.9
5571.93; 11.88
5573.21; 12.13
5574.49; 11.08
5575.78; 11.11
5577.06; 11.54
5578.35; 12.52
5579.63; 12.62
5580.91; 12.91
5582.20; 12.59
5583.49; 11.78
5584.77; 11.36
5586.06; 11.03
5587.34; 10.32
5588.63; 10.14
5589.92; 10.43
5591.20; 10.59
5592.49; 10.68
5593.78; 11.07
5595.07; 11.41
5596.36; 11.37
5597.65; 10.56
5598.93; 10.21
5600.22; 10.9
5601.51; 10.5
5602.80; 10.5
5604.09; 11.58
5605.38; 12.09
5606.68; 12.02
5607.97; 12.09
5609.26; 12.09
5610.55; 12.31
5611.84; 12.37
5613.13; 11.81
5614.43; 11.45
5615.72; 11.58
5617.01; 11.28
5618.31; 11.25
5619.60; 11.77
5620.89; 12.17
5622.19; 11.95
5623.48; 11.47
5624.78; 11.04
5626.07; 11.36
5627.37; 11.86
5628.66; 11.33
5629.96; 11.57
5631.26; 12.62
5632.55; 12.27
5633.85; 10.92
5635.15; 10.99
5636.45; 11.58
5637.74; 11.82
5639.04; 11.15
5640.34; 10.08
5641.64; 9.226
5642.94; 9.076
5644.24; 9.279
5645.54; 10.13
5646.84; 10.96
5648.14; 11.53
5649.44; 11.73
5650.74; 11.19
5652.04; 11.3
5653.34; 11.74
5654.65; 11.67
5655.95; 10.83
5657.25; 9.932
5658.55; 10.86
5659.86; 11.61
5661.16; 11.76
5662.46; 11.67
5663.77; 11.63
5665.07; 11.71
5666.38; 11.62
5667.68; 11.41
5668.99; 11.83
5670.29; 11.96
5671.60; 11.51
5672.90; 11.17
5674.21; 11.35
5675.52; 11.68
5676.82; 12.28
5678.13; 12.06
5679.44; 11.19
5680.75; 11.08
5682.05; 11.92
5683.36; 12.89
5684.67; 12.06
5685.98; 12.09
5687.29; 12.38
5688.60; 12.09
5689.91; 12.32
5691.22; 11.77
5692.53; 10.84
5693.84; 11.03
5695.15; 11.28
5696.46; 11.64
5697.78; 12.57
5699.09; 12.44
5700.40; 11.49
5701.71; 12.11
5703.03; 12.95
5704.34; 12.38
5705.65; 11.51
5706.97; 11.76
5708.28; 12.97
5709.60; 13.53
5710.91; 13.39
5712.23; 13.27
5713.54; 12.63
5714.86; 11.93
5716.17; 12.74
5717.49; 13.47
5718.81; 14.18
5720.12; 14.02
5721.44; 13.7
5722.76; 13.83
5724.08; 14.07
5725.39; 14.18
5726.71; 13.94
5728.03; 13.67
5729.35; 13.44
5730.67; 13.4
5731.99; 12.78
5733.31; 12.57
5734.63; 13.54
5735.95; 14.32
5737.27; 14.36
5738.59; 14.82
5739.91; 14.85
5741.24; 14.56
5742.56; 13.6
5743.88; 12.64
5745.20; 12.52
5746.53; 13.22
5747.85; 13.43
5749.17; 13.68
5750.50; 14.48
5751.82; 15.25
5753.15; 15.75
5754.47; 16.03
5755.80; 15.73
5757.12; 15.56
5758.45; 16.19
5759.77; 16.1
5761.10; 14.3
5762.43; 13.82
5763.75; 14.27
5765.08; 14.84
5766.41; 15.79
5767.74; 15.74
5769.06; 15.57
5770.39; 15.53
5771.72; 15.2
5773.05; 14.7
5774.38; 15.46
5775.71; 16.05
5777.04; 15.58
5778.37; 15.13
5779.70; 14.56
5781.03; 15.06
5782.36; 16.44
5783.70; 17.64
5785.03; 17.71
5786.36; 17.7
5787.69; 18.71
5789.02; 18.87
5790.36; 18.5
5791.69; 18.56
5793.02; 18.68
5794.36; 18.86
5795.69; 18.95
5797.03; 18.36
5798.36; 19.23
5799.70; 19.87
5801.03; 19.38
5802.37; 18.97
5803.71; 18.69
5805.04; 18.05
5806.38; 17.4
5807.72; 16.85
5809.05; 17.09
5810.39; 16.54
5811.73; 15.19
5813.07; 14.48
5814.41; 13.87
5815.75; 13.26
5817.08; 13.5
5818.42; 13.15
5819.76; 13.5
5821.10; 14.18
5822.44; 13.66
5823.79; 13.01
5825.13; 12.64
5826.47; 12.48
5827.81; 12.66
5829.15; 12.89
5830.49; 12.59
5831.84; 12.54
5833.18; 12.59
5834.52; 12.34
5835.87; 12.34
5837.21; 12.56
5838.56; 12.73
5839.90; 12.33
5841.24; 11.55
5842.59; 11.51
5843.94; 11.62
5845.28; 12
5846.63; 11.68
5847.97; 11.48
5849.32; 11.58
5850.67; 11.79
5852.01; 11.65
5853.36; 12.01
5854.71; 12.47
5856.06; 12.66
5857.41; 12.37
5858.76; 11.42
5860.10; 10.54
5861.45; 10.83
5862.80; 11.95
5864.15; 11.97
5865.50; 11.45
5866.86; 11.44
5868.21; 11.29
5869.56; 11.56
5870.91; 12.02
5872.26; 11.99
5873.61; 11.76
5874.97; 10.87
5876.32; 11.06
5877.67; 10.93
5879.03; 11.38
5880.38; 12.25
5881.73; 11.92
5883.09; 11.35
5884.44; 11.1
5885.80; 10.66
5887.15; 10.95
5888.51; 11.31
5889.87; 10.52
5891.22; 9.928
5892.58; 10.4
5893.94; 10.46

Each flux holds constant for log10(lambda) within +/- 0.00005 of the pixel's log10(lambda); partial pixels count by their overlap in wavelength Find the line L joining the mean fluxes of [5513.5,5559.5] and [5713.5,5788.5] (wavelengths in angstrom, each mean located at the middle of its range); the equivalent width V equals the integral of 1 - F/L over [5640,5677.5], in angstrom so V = 5.9 angstrom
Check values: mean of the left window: 11.3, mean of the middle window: 11.1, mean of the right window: 14.7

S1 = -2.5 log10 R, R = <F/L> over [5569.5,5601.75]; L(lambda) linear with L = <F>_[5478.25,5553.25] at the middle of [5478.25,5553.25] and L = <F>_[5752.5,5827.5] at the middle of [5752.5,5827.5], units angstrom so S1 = 0.11 mag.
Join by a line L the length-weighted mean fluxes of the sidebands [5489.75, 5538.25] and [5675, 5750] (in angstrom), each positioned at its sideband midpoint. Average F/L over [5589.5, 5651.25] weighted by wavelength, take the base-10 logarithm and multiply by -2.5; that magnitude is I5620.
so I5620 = 0.082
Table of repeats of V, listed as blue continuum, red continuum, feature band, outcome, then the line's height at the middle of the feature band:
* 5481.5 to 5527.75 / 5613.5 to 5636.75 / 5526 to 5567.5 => 0.6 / 11.4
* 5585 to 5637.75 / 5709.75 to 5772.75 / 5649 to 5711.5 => 5.2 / 12.9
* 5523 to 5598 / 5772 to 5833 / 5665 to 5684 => 2.5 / 13.5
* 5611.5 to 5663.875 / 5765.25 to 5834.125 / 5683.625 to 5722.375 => 2.0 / 13.1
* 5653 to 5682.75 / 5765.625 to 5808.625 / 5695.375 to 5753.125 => 3.6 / 14.2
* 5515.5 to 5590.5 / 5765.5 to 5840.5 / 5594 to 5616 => 1.4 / 12.2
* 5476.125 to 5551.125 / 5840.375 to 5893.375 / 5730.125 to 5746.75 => -3.3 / 11.4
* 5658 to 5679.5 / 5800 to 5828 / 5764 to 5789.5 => -3.1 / 14.3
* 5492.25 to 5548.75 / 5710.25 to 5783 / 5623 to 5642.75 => 2.4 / 12.8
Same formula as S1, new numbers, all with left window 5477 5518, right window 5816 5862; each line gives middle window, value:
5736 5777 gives -0.22 mag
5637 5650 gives 0.11 mag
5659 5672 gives 0.01 mag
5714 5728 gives -0.14 mag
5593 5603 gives 0.06 mag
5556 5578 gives 0.02 mag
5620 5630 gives 0.00 mag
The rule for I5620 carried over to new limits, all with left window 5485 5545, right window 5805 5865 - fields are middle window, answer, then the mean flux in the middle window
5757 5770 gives -0.21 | 15.2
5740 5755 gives -0.13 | 14.1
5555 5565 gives 0.06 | 10.9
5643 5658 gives 0.11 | 10.9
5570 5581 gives -0.02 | 11.8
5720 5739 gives -0.11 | 13.8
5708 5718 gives -0.06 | 13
